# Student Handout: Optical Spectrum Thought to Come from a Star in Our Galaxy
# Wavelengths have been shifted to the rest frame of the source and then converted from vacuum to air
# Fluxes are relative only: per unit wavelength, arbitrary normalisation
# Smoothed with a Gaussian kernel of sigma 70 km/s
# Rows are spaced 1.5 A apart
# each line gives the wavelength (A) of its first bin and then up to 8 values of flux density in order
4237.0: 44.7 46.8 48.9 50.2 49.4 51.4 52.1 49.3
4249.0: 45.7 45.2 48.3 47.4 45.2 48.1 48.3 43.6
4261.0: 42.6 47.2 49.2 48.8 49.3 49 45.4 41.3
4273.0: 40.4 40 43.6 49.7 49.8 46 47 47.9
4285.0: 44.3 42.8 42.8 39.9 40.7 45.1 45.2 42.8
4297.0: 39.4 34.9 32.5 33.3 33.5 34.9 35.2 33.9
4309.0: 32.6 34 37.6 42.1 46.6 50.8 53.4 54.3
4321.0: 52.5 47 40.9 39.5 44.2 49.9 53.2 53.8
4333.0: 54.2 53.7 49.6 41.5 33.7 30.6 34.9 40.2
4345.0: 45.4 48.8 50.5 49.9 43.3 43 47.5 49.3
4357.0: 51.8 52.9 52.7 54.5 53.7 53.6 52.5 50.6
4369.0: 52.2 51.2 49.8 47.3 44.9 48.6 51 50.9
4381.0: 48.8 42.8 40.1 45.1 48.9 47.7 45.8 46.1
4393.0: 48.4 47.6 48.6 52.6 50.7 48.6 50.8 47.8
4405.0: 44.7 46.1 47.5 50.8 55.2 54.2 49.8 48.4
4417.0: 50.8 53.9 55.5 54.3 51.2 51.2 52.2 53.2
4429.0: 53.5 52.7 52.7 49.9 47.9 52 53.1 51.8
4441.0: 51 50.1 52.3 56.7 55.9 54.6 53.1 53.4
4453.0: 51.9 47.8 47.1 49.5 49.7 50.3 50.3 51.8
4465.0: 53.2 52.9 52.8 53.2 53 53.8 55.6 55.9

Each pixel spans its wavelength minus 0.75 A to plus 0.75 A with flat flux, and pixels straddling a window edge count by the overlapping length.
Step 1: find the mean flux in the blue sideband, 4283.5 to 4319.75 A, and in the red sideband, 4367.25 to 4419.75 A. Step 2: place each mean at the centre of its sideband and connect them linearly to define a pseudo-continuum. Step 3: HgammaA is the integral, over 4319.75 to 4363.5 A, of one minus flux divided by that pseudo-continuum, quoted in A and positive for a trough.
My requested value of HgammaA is -2.9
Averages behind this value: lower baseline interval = 40.5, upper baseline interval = 48.9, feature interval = 47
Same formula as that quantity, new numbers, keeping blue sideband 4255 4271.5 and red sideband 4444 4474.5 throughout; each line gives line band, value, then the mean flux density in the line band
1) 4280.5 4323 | 5.5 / 41.7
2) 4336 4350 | 2.0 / 42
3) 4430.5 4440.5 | 0.1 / 51.3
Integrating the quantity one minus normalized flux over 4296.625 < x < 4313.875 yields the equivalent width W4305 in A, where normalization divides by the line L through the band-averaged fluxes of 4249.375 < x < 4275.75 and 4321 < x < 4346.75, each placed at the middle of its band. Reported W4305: 3.9 A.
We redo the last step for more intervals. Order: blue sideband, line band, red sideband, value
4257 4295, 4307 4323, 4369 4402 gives 0.71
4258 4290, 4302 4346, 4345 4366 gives 4.61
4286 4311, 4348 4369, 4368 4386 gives -2.31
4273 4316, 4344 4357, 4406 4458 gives -0.61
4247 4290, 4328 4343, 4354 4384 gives 1.02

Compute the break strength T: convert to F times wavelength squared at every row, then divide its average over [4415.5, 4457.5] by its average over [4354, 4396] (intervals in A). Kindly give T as 1.09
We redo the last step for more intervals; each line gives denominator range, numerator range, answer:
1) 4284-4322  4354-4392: 1.24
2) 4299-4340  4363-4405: 1.16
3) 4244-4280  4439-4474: 1.22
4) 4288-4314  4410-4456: 1.48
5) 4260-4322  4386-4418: 1.20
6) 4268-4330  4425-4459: 1.30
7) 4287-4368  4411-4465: 1.22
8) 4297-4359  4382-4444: 1.19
